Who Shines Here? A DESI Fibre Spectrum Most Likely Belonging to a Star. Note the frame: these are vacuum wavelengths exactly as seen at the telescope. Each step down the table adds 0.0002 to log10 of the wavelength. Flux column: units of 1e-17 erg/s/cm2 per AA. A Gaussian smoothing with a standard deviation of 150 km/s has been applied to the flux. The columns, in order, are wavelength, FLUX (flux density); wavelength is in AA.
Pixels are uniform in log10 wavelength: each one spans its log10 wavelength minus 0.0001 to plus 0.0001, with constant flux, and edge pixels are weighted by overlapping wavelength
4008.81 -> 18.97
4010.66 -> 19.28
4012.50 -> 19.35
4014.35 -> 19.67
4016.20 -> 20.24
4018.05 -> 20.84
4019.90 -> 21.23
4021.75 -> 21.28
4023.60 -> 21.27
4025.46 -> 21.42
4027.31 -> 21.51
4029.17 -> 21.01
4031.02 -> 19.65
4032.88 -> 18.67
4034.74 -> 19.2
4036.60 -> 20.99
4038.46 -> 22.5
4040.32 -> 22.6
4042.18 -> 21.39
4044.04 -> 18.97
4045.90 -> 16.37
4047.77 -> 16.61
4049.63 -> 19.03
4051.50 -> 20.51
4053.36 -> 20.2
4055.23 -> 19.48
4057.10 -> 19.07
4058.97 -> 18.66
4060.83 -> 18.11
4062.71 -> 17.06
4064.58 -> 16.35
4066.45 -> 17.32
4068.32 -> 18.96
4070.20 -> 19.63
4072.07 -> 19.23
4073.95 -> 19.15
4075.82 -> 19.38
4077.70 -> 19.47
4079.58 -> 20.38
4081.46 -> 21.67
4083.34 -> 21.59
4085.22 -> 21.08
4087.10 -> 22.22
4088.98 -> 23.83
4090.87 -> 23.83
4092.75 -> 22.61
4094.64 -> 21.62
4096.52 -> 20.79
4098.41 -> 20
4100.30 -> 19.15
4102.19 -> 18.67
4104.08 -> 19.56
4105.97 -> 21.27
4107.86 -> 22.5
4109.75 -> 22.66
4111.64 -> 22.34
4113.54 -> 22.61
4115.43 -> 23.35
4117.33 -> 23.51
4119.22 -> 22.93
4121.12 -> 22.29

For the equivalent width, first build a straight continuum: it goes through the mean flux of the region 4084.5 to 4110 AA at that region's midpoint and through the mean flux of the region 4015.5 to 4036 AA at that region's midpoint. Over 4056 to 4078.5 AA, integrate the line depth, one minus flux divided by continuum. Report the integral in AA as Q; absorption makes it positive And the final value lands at 2.7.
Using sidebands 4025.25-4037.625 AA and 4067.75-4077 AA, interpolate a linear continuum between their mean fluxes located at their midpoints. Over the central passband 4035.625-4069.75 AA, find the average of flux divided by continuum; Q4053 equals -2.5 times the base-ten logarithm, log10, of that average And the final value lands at 0.04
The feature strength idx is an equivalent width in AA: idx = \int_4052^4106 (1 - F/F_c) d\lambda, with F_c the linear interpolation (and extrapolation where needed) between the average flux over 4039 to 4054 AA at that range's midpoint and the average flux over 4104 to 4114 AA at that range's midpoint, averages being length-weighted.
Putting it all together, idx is 2.1 AA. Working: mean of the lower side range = 19.5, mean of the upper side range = 22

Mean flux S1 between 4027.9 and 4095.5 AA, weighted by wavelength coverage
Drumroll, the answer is 20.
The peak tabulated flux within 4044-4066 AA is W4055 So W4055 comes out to 20.51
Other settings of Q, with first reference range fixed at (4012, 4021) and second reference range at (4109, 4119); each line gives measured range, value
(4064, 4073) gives 1.4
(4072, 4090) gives 0.9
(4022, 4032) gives -0.2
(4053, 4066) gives 1.9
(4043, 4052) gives 1.2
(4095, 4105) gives 1.2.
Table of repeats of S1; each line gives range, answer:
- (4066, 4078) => 19.1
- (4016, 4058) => 20.2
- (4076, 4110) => 21.2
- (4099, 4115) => 21.1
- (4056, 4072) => 18.2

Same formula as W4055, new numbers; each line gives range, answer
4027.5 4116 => 23.83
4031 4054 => 22.6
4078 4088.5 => 22.22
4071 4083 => 21.67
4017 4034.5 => 21.51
